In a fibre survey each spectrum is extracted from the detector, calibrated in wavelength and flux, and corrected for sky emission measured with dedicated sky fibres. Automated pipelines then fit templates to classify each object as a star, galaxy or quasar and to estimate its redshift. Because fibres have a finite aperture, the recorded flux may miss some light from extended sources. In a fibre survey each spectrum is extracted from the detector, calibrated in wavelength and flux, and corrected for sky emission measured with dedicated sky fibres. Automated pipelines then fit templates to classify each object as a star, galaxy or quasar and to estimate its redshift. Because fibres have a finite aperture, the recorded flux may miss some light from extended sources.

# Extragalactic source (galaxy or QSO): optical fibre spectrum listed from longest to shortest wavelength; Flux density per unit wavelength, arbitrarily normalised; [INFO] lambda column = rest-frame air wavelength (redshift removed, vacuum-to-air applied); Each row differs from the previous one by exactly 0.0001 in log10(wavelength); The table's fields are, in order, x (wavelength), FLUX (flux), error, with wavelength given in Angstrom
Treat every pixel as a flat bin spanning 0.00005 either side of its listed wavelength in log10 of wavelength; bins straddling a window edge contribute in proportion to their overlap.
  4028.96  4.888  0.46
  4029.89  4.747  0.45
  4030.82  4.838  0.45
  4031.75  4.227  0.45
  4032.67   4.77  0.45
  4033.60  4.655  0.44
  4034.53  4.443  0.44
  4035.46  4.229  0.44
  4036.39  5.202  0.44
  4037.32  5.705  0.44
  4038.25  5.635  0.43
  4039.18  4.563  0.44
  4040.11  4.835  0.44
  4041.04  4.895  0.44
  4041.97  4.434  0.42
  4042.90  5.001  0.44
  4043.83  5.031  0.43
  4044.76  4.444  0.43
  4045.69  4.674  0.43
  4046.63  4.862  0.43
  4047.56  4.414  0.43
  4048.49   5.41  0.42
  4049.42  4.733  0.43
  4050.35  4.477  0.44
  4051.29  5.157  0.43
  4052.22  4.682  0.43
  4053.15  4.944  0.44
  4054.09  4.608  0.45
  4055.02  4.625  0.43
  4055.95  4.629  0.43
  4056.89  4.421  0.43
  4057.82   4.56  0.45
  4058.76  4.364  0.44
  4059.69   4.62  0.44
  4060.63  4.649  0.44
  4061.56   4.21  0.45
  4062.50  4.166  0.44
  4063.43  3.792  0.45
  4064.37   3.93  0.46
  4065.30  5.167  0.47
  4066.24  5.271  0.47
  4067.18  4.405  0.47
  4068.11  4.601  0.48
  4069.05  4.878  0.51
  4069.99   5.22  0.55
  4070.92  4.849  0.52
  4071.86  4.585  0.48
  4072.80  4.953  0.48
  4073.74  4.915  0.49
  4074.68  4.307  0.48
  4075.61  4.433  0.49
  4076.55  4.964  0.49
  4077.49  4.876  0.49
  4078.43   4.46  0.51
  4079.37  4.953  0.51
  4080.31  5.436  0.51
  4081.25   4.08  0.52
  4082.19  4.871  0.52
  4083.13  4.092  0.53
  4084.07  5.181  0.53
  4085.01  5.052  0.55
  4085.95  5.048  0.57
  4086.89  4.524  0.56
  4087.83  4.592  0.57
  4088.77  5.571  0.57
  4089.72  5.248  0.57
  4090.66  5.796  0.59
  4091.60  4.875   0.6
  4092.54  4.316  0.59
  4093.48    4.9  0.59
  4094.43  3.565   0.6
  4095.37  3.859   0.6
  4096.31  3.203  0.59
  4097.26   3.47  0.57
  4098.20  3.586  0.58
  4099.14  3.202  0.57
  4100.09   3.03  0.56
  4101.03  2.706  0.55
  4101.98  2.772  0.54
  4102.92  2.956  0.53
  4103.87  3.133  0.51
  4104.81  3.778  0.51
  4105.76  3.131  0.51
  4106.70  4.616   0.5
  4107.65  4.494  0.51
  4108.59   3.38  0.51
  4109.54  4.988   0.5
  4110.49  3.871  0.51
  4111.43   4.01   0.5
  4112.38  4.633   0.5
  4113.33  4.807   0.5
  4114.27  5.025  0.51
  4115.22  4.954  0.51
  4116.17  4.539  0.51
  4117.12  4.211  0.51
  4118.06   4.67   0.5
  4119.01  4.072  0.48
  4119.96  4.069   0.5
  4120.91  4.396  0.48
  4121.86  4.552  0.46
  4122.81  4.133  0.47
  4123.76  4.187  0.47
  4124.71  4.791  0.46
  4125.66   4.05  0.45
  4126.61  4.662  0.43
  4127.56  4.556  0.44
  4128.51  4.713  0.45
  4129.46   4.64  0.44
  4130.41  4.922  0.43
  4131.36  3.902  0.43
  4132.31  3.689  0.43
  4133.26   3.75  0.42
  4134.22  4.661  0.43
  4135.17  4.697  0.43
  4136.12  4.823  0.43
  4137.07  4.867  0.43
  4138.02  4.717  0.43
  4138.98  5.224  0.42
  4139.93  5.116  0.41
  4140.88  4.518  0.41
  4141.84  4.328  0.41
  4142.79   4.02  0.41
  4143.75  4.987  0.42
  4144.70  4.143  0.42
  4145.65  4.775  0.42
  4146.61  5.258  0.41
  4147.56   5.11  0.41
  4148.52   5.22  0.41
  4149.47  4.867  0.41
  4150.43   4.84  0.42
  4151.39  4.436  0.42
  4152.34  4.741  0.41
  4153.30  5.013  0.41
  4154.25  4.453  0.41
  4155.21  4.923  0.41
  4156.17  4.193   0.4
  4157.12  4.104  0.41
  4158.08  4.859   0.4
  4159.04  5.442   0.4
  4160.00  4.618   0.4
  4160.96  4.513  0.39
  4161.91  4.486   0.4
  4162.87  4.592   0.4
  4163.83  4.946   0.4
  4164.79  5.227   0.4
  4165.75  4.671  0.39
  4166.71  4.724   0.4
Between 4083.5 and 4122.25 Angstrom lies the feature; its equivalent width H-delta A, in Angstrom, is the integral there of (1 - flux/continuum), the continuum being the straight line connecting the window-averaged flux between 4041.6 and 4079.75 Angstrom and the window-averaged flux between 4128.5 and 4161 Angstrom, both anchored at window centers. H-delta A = 3.8 Angstrom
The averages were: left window 4.67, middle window 4.21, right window 4.66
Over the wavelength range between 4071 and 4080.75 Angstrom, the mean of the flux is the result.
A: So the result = 4.79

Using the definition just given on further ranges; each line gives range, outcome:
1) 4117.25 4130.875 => 4.45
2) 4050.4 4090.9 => 4.73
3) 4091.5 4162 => 4.34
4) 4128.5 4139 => 4.51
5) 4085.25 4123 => 4.17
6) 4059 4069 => 4.5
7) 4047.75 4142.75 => 4.45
